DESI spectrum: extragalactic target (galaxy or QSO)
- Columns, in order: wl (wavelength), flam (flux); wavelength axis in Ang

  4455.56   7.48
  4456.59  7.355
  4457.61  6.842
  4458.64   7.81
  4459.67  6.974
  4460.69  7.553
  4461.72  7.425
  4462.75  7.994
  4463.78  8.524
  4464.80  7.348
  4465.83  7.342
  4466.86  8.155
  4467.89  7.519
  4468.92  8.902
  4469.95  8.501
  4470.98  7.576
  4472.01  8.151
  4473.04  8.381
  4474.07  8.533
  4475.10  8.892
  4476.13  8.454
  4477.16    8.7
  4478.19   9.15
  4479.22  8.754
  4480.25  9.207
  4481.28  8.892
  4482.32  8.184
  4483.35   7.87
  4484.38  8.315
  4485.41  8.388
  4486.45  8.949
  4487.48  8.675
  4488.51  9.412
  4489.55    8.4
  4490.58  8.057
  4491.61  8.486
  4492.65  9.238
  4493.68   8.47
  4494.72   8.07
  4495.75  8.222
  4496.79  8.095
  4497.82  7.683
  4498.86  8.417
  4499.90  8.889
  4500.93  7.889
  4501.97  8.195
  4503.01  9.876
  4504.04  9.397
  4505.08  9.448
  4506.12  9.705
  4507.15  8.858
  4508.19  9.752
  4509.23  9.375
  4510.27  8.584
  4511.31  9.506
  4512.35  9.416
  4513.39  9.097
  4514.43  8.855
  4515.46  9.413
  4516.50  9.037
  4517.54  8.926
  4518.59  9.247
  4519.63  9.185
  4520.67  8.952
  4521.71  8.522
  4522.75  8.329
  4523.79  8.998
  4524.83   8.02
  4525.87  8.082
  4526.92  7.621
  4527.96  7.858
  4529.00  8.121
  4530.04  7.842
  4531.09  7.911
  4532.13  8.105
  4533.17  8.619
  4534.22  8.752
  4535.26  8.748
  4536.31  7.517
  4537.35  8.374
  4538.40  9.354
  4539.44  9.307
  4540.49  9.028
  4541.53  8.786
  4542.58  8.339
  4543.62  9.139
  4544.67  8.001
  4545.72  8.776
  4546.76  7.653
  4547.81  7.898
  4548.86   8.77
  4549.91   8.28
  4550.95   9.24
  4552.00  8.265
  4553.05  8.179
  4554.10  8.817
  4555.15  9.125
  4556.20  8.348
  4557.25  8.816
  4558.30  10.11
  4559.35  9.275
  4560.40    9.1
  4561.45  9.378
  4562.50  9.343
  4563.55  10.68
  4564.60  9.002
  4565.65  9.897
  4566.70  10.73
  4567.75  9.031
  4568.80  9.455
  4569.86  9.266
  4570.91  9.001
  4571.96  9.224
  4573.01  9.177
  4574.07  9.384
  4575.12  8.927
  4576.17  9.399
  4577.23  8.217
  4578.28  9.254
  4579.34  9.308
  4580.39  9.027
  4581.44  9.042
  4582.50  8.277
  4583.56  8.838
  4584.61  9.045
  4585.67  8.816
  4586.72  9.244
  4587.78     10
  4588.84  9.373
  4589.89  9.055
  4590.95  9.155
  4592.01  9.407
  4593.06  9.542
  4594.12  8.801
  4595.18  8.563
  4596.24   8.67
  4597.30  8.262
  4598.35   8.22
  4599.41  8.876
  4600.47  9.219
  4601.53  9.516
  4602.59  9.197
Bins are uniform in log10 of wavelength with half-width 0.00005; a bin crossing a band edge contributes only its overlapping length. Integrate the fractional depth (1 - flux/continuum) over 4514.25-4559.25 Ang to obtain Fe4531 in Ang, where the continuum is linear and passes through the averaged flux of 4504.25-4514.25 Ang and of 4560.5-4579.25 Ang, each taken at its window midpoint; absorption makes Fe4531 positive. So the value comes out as 3.52 Ang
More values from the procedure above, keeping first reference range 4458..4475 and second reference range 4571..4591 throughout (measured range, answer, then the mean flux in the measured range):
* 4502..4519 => -1.77 Ang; 9.25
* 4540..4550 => 0.29 Ang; 8.47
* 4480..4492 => -0.63 Ang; 8.56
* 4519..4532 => 0.36 Ang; 8.29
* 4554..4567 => -0.80 Ang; 9.43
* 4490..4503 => -0.22 Ang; 8.37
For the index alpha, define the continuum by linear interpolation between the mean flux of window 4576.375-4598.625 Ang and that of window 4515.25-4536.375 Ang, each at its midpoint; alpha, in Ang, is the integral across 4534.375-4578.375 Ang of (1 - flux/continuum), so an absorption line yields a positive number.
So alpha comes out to -1.22 Ang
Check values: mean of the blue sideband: 8.47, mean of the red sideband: 8.97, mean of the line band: 8.96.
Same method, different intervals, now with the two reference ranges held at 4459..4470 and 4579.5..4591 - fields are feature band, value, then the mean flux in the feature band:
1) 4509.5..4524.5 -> -1.1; 9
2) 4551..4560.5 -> -0.1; 8.89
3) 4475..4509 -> -2.5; 8.7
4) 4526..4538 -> 0.5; 8.14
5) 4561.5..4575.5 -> -0.9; 9.48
